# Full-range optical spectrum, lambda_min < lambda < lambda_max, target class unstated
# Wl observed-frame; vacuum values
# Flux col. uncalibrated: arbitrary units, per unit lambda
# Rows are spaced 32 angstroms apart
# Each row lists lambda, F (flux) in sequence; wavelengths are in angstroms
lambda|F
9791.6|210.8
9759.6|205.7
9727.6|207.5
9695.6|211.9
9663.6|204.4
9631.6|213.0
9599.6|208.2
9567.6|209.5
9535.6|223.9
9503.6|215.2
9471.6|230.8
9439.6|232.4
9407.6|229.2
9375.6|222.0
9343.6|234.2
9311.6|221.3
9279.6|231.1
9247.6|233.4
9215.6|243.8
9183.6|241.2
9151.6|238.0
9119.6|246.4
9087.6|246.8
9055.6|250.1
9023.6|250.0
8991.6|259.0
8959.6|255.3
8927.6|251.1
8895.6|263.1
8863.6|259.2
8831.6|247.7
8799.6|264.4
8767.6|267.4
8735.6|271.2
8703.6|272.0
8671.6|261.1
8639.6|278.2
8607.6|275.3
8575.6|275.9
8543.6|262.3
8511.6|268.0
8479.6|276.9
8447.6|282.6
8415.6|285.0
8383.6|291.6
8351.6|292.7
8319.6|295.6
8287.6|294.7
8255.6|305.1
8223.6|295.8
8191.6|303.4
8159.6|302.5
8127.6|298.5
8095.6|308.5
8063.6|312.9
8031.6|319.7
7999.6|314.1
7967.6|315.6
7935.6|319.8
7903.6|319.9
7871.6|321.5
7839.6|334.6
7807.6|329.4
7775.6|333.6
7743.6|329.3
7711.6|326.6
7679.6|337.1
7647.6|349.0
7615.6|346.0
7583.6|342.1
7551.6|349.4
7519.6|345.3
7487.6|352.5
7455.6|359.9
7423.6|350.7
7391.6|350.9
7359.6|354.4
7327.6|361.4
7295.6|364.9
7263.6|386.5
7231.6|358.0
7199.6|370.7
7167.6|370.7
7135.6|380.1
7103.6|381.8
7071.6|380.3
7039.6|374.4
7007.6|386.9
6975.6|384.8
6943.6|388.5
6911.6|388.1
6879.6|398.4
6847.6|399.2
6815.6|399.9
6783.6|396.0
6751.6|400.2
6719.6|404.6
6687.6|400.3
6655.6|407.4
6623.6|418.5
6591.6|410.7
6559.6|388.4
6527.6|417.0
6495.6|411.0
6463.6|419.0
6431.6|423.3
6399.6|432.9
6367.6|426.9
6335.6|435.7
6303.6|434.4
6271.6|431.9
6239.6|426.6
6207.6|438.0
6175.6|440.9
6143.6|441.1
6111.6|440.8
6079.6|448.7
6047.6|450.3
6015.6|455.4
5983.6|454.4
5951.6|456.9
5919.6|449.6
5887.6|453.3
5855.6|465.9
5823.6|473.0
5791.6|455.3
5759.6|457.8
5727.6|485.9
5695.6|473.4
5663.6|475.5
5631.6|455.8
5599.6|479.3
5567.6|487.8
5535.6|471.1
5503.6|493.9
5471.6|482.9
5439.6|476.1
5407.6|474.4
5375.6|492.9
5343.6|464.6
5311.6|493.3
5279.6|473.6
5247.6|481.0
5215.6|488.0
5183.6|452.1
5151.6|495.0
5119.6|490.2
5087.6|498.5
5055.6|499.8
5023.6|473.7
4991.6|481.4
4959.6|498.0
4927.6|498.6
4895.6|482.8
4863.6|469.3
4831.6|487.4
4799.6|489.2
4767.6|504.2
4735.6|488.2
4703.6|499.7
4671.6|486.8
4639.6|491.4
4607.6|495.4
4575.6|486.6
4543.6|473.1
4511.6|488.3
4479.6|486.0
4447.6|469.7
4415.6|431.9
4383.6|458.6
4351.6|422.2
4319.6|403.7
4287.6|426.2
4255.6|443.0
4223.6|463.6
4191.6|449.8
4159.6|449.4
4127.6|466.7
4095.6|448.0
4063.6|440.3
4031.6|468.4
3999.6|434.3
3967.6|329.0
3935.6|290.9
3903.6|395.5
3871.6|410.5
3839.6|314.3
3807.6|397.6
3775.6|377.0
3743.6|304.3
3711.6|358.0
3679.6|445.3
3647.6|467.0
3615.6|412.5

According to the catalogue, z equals 0.00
